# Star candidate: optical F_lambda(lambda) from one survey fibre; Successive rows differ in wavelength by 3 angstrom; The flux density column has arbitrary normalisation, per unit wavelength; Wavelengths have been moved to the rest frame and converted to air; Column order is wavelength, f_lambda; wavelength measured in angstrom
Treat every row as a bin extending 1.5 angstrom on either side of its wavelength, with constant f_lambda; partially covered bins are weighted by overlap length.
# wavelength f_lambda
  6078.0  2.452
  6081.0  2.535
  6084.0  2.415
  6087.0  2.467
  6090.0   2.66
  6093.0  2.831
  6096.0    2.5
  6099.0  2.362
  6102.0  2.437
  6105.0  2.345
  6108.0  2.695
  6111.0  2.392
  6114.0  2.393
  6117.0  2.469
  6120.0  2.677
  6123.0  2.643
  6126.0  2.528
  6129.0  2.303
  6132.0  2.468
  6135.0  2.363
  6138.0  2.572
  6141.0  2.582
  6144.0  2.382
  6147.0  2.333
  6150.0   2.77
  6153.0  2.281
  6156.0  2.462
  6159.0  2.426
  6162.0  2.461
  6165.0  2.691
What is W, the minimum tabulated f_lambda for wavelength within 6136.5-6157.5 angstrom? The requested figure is 2.281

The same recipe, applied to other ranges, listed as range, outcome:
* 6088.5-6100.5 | 2.362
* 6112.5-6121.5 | 2.393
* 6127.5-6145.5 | 2.303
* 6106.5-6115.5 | 2.392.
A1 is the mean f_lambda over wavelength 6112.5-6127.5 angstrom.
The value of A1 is 2.54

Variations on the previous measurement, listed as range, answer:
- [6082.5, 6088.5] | 2.44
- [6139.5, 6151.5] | 2.52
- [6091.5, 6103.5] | 2.53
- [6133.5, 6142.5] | 2.51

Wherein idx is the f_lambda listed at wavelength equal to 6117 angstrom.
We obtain 2.469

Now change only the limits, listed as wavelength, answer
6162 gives 2.461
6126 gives 2.528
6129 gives 2.303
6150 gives 2.77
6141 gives 2.582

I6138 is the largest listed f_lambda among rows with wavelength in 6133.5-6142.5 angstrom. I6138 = 2.582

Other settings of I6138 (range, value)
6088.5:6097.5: 2.831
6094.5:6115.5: 2.695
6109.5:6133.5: 2.677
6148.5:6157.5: 2.77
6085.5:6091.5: 2.66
